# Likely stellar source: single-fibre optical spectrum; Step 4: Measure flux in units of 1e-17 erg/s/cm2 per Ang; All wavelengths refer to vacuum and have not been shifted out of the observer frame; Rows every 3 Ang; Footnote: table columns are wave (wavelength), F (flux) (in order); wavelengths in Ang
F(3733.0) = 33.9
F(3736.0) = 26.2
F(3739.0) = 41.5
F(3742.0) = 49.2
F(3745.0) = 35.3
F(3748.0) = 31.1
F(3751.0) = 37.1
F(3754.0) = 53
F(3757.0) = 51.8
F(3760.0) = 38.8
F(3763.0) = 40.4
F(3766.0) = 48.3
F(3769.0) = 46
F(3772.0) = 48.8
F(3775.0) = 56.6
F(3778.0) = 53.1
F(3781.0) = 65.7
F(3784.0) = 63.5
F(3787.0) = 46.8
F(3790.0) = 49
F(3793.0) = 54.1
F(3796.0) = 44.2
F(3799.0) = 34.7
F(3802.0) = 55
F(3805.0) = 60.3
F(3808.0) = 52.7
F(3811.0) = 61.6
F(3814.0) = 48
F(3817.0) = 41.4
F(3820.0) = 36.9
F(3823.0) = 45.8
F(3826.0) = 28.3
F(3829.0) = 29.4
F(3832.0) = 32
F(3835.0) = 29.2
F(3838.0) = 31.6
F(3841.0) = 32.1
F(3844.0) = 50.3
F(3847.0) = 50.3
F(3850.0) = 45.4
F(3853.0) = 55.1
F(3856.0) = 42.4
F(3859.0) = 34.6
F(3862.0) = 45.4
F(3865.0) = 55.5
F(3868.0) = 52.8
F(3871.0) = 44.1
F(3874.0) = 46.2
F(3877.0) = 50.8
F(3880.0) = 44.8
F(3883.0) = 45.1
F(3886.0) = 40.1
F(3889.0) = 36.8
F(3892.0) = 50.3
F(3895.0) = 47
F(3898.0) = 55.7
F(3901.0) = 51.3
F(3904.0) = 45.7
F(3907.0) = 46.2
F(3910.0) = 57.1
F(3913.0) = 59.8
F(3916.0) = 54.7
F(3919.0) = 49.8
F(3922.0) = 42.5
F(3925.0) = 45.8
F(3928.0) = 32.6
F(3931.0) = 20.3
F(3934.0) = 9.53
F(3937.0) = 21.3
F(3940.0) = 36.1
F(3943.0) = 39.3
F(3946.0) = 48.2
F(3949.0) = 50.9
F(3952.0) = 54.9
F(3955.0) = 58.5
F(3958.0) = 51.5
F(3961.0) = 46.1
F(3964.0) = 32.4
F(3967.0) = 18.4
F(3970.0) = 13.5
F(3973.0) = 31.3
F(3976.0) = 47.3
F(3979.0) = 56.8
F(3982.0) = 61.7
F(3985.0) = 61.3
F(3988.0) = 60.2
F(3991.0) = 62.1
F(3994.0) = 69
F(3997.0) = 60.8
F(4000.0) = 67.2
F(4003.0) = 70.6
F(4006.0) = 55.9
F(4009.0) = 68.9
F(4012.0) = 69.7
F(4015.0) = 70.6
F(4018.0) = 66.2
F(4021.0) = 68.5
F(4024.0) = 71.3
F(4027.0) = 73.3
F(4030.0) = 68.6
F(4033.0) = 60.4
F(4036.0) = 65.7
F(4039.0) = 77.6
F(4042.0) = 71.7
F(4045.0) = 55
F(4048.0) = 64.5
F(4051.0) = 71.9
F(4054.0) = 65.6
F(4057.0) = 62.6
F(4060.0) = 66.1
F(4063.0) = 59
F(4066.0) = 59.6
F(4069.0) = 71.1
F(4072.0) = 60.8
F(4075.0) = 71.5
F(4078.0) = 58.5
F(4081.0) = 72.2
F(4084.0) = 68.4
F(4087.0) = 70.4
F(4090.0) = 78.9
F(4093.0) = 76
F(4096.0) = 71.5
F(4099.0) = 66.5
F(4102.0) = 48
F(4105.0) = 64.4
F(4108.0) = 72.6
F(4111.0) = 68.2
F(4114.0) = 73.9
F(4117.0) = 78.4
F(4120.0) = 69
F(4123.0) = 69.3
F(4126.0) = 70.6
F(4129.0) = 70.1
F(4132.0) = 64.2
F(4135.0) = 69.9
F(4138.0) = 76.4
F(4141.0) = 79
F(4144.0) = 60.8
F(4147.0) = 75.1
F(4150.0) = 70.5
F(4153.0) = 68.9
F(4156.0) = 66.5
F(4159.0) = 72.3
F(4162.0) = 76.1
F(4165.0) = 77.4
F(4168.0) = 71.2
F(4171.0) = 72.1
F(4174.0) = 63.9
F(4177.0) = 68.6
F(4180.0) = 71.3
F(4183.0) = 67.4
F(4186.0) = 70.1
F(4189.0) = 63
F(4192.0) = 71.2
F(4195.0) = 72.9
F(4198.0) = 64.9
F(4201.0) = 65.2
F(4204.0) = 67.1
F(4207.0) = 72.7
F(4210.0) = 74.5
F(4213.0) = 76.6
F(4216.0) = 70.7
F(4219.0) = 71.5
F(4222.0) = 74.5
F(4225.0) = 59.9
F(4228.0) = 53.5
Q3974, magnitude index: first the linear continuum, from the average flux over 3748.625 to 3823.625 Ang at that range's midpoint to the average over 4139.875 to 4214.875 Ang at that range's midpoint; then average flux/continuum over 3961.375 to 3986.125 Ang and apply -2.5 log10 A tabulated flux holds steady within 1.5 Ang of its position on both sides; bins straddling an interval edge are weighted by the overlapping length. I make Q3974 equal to 0.42 mag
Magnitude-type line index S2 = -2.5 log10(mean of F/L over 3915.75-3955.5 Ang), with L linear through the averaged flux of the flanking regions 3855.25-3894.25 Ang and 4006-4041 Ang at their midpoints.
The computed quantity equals 0.361 mag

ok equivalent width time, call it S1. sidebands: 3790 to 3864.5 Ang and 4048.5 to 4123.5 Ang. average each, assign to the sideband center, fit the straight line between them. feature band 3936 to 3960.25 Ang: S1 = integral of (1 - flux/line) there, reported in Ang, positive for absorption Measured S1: 4.14 Ang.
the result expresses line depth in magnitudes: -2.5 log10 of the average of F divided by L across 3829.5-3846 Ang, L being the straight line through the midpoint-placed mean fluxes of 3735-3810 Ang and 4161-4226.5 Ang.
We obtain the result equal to 0.41 mag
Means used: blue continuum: 47.6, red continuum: 70.1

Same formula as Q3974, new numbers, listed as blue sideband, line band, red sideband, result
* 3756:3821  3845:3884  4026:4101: 0.162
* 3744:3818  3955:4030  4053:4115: 0.091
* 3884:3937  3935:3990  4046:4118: 0.161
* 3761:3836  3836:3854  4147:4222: 0.150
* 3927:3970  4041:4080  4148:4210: -0.221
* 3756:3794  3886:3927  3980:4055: 0.209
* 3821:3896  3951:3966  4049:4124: 0.130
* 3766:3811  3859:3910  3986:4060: 0.225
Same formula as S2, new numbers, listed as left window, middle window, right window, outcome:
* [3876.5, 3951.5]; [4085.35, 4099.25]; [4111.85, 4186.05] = -0.141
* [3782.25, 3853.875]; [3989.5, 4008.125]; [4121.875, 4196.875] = -0.107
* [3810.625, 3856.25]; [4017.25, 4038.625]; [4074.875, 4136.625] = -0.123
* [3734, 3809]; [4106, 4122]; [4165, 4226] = -0.105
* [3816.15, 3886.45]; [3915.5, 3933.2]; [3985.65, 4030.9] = 0.341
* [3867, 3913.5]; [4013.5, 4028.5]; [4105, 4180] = -0.169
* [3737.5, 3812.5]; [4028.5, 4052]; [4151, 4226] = -0.074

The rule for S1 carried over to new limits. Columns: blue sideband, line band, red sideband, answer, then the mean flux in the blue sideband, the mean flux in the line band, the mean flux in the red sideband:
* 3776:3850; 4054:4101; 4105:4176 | -0.8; 45.7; 67.3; 71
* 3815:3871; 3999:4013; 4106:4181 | -2.2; 41.2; 66.3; 71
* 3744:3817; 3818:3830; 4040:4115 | 3.7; 48.9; 35.6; 66.8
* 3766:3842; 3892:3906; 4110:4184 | 0.8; 46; 49.8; 70.9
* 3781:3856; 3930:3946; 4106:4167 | 8.0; 45.3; 27.6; 71.4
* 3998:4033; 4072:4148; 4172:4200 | -1.7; 67.8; 69.5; 68.2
